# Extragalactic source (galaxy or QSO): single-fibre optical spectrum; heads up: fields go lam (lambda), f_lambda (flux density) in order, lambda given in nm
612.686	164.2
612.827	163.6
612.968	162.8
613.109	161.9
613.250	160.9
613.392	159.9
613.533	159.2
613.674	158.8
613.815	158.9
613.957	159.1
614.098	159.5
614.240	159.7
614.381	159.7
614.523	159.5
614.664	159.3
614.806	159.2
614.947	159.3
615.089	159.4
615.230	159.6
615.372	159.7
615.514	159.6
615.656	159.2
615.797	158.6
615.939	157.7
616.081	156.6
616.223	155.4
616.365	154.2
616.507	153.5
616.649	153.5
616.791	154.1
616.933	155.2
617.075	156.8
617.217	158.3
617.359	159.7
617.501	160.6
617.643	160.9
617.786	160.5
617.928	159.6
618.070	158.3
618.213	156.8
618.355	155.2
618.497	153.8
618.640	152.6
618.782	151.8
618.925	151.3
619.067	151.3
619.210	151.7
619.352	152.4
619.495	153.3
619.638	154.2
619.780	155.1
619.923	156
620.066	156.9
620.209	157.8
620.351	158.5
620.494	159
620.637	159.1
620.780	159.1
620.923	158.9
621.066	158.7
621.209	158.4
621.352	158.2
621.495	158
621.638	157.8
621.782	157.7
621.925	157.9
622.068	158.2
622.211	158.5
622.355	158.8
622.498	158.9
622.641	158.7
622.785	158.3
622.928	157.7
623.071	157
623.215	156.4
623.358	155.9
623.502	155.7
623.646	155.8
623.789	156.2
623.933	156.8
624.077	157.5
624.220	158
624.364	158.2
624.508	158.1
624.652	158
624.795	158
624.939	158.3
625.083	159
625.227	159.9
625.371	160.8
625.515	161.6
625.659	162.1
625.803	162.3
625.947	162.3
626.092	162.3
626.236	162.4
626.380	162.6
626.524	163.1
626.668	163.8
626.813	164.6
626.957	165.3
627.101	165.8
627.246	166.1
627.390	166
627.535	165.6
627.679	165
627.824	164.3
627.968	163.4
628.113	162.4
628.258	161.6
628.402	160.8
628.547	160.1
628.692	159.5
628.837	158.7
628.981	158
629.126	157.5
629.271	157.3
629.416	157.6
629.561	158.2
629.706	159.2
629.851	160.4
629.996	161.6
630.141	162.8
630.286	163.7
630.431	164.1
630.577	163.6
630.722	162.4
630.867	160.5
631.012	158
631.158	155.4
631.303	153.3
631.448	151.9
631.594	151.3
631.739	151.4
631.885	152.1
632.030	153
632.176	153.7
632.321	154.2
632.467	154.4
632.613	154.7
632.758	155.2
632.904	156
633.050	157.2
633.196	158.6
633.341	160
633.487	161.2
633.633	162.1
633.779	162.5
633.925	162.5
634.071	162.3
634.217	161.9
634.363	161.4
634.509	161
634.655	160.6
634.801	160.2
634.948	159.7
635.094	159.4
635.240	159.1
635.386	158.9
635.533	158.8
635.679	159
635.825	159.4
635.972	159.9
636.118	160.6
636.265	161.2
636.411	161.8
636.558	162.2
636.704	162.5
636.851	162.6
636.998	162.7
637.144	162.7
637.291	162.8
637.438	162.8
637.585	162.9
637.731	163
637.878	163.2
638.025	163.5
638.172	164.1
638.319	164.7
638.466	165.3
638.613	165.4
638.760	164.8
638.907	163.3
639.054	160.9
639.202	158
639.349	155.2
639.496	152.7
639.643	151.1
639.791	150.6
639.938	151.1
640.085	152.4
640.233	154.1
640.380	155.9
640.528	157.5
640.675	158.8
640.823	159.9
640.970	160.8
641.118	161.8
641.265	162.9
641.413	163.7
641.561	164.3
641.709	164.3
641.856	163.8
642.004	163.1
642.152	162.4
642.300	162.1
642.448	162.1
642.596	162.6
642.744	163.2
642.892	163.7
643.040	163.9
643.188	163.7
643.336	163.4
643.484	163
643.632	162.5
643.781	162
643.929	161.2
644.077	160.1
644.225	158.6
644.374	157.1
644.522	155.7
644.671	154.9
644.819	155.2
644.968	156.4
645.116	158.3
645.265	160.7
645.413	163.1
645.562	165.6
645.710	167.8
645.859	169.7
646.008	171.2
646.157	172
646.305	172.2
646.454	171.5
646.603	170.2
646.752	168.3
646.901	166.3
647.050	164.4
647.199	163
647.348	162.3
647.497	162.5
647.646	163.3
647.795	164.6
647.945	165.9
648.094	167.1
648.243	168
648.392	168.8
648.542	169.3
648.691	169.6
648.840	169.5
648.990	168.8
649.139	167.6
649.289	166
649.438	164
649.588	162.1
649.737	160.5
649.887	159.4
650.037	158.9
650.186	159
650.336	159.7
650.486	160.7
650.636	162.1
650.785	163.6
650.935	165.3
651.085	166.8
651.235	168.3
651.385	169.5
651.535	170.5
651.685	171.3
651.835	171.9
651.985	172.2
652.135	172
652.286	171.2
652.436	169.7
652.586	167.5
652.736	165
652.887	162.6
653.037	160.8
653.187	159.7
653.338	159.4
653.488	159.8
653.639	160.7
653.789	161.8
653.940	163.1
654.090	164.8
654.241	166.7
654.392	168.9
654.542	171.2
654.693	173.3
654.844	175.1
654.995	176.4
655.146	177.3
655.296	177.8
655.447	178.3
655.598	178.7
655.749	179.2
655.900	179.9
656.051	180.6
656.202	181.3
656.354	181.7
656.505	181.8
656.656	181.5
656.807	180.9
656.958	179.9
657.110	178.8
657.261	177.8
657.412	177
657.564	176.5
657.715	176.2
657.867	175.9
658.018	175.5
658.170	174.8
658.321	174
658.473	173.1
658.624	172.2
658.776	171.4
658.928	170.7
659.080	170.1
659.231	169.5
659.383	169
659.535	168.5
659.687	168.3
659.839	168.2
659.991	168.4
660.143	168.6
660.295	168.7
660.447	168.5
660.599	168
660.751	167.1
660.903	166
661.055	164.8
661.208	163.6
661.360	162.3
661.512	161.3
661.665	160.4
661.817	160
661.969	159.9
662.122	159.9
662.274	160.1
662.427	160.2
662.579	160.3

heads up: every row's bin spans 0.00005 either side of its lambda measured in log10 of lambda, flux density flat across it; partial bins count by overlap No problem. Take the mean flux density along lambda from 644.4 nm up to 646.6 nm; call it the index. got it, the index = 164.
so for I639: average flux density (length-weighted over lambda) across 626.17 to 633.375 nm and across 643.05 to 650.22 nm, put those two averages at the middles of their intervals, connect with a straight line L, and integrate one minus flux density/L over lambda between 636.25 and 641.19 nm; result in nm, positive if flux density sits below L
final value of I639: 0.059 nm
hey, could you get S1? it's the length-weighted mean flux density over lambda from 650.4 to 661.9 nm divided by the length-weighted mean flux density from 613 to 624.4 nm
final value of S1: 1.08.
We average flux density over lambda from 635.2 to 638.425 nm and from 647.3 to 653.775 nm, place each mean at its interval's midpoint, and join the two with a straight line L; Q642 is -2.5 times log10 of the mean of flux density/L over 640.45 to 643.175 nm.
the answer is 0.005 mag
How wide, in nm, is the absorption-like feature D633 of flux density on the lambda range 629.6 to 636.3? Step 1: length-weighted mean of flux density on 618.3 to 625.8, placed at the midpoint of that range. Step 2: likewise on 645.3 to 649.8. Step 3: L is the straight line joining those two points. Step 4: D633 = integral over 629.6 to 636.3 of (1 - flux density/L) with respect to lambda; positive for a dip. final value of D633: 0.11 nm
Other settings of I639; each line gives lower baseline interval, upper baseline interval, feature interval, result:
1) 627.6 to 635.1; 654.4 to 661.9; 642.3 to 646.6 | 0.07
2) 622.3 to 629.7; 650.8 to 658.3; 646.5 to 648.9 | 0.04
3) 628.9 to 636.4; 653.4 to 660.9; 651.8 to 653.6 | 0.05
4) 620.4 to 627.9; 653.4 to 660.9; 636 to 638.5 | 0.04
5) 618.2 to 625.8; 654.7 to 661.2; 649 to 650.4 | 0.07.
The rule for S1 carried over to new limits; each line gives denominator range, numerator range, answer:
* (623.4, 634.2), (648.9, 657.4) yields 1.06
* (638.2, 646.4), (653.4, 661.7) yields 1.07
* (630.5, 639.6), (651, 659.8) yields 1.08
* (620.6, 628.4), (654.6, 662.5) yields 1.07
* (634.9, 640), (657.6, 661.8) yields 1.05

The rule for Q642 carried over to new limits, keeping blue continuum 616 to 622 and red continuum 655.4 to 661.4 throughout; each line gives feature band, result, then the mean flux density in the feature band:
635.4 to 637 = 0.02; 161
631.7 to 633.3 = 0.05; 155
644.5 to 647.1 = 0.02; 165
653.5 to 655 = 0.03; 167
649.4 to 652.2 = 0.03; 165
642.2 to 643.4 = 0.02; 163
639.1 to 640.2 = 0.08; 153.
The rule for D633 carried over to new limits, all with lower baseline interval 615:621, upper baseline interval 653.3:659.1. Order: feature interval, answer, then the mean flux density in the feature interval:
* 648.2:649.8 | 0.038 nm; 167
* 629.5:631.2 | 0.014 nm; 161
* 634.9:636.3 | 0.043 nm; 160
